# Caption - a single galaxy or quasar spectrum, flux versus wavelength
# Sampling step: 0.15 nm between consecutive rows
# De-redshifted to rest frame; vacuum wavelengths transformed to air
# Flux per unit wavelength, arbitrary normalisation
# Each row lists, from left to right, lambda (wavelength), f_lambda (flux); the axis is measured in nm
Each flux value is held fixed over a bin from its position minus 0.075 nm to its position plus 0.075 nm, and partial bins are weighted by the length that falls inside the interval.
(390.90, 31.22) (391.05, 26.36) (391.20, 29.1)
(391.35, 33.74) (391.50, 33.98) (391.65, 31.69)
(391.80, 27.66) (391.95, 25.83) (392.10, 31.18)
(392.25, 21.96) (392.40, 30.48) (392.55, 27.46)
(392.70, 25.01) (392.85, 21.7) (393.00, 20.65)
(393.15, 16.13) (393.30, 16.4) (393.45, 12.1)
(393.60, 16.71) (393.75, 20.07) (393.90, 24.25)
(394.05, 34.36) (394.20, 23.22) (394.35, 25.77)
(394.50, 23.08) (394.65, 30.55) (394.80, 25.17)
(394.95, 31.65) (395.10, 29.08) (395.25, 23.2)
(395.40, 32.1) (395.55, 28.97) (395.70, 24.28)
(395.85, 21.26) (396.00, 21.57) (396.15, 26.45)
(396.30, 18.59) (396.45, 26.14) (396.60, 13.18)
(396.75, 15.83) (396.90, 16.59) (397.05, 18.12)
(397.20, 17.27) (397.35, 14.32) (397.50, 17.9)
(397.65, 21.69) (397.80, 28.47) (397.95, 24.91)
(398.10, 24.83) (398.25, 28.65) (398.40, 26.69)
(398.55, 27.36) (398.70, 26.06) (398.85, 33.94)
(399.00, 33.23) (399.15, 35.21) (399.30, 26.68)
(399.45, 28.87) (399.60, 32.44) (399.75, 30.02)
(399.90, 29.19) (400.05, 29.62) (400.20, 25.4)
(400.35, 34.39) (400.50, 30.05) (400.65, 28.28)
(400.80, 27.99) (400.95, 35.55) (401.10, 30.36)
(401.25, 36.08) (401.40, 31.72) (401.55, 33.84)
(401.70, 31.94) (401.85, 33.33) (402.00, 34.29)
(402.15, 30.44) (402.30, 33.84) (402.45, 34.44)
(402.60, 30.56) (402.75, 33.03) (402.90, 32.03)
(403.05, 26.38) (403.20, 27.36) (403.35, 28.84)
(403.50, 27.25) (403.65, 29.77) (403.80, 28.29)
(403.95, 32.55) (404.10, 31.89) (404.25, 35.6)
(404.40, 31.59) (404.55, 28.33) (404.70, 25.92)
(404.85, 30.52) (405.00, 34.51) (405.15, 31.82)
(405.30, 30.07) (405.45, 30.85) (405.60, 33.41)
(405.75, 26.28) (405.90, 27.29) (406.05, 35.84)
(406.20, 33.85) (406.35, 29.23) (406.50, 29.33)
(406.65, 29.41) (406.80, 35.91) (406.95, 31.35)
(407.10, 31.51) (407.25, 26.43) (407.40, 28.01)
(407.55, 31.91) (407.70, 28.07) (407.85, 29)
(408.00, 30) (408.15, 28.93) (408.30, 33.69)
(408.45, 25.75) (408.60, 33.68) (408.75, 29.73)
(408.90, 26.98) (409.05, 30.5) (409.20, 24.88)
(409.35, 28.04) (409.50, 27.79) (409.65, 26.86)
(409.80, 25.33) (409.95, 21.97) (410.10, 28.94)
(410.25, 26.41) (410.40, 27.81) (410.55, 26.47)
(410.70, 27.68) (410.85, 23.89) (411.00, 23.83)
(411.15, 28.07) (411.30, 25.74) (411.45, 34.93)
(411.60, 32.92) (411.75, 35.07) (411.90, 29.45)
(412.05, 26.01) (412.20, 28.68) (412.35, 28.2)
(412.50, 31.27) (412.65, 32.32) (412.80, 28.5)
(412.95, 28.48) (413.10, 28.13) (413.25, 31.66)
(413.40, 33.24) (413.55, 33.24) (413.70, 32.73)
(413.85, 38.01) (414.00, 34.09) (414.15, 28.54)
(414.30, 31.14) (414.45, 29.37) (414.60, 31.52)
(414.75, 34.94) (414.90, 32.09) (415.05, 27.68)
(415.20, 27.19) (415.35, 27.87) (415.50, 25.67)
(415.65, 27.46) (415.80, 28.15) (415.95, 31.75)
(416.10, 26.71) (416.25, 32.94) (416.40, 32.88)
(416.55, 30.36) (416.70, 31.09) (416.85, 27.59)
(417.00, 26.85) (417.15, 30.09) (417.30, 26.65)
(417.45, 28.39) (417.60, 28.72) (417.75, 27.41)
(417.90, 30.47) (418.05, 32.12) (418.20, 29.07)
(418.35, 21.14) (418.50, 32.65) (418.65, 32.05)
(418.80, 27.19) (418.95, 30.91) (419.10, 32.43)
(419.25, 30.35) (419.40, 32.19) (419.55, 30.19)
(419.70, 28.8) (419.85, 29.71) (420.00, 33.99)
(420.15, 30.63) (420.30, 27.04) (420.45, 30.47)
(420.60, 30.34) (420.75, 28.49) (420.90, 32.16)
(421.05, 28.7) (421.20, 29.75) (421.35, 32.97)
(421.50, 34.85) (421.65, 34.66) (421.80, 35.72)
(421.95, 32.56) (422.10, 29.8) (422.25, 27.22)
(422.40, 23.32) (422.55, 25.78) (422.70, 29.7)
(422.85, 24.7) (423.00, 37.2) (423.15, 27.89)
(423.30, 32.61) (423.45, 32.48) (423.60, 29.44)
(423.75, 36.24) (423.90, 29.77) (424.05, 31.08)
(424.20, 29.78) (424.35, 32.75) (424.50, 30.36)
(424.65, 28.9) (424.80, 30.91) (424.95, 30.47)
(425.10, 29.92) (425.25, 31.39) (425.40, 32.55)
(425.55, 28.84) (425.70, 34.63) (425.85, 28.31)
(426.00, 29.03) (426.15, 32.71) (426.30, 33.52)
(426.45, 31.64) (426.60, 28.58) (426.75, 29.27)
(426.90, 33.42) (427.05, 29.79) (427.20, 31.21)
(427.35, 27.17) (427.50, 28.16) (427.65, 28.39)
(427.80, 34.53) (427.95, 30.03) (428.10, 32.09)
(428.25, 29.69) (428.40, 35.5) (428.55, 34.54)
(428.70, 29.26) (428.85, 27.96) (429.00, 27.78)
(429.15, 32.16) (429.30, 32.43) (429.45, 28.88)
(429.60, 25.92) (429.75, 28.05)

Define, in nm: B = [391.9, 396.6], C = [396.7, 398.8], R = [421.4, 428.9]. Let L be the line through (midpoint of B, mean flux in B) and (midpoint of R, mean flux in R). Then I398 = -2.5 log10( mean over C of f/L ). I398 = 0.12 mag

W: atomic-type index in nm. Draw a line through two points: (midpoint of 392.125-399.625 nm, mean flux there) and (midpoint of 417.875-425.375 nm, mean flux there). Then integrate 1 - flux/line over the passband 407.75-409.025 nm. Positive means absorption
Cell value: -0.12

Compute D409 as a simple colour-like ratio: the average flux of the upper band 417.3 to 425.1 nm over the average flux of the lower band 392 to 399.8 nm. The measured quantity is 1.24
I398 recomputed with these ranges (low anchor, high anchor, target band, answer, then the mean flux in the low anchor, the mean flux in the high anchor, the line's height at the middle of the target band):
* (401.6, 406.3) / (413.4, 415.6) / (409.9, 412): 0.11 mag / 31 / 31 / 31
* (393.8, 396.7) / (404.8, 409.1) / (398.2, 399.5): -0.11 mag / 25.3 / 30.5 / 26.9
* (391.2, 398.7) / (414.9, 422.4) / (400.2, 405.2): -0.20 mag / 24.1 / 29.8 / 26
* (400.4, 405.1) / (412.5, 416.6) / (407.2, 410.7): 0.10 mag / 31.2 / 30.6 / 30.9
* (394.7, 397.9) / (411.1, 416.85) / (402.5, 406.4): -0.17 mag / 22.6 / 30.4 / 26.2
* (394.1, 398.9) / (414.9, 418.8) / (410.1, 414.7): -0.08 mag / 24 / 28.9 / 27.9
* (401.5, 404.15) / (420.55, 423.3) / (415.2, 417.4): 0.06 mag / 31.1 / 30.4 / 30.6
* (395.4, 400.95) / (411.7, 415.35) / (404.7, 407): -0.11 mag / 25.6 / 30.8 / 28.2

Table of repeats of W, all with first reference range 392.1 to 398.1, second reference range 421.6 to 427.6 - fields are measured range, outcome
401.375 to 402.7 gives -0.43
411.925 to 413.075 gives -0.07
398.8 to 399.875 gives -0.33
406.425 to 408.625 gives -0.34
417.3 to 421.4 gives -0.09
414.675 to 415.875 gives -0.03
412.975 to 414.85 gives -0.29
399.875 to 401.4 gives -0.41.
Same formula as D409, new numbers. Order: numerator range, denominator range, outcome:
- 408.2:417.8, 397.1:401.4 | 1.04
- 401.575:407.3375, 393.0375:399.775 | 1.28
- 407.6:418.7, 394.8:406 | 1.04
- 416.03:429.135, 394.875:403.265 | 1.10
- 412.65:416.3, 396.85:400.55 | 1.15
